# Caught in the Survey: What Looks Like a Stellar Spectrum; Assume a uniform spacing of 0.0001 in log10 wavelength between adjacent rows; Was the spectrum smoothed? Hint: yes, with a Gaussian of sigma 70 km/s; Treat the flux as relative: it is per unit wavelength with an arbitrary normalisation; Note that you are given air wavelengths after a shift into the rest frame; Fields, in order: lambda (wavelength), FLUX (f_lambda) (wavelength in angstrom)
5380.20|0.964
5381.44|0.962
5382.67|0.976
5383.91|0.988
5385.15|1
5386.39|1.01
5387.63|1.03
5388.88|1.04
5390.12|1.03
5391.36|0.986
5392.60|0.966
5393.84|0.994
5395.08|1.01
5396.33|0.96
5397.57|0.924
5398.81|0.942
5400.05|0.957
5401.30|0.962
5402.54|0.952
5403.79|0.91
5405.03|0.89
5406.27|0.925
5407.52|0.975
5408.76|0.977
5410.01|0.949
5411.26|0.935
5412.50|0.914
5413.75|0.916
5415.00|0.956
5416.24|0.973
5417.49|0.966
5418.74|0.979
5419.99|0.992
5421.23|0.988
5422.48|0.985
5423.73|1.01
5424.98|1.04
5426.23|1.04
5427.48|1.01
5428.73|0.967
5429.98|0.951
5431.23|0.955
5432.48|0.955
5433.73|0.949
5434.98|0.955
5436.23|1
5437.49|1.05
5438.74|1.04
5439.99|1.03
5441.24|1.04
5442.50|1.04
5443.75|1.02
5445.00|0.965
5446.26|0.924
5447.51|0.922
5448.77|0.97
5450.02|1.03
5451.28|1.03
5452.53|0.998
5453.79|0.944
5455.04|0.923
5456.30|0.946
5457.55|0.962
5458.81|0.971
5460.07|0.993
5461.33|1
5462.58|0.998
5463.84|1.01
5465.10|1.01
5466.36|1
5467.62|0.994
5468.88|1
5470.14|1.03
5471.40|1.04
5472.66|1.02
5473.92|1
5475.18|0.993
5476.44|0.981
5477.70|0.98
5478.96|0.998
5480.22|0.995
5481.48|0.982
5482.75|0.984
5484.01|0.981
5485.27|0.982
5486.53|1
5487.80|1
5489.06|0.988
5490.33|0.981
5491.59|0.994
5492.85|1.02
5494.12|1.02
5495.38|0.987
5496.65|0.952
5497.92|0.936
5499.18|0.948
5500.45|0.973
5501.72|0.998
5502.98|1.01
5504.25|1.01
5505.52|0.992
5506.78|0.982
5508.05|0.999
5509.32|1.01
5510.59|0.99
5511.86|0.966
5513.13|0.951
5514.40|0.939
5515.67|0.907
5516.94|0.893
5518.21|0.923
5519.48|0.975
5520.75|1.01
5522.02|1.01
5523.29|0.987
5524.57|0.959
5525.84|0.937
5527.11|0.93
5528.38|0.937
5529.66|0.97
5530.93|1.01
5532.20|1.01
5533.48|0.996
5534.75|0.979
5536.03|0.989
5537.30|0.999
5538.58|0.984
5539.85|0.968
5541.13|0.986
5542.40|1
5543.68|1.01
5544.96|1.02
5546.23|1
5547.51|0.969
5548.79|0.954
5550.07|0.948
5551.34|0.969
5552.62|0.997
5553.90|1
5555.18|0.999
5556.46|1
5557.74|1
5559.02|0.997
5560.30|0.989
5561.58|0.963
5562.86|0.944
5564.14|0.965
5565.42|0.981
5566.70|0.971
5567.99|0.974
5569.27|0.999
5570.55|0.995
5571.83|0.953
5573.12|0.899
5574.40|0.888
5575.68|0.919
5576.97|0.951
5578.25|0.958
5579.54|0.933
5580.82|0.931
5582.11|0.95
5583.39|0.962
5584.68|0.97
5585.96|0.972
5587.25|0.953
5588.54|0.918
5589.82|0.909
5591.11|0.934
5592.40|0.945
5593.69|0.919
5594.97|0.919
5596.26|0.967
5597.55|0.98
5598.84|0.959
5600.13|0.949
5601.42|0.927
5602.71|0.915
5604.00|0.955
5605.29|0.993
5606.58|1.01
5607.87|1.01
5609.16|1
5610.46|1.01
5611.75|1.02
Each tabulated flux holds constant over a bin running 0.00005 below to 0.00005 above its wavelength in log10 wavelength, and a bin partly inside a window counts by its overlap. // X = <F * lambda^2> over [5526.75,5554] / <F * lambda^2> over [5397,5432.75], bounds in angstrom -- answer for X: 1.1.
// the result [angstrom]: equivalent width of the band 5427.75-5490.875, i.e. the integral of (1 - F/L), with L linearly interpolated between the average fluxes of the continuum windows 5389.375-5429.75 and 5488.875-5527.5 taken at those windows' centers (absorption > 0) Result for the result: -1.2 angstrom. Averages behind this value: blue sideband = 0.968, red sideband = 0.973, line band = 0.99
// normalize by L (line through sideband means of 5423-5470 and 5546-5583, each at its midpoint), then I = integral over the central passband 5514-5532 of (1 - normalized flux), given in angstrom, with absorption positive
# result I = 0.3 angstrom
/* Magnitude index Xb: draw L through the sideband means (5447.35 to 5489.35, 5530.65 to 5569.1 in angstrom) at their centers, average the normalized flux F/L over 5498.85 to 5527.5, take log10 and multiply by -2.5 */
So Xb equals 0.02 mag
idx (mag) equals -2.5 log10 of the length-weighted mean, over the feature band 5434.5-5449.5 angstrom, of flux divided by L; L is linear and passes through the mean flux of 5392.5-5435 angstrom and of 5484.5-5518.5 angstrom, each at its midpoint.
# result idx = -0.03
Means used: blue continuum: 0.964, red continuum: 0.976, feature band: 0.997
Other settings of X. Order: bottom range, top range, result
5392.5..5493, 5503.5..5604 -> 1.02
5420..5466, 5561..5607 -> 1.01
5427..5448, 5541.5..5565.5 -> 1.04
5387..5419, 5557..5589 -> 1.06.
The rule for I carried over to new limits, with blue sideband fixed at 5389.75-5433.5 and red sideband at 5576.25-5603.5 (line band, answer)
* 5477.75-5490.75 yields -0.4 angstrom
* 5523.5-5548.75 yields -0.8 angstrom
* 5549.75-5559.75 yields -0.4 angstrom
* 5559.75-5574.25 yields -0.3 angstrom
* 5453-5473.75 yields -0.7 angstrom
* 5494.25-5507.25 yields -0.3 angstrom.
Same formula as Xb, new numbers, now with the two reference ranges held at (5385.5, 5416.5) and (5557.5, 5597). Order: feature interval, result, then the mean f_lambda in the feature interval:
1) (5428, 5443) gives -0.04 mag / 0.994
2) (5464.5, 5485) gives -0.04 mag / 0.999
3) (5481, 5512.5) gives -0.03 mag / 0.987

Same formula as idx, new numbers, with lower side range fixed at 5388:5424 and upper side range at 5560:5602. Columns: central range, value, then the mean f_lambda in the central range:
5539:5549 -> -0.04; 0.99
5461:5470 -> -0.05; 1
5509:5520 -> 0.01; 0.948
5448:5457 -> -0.02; 0.977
